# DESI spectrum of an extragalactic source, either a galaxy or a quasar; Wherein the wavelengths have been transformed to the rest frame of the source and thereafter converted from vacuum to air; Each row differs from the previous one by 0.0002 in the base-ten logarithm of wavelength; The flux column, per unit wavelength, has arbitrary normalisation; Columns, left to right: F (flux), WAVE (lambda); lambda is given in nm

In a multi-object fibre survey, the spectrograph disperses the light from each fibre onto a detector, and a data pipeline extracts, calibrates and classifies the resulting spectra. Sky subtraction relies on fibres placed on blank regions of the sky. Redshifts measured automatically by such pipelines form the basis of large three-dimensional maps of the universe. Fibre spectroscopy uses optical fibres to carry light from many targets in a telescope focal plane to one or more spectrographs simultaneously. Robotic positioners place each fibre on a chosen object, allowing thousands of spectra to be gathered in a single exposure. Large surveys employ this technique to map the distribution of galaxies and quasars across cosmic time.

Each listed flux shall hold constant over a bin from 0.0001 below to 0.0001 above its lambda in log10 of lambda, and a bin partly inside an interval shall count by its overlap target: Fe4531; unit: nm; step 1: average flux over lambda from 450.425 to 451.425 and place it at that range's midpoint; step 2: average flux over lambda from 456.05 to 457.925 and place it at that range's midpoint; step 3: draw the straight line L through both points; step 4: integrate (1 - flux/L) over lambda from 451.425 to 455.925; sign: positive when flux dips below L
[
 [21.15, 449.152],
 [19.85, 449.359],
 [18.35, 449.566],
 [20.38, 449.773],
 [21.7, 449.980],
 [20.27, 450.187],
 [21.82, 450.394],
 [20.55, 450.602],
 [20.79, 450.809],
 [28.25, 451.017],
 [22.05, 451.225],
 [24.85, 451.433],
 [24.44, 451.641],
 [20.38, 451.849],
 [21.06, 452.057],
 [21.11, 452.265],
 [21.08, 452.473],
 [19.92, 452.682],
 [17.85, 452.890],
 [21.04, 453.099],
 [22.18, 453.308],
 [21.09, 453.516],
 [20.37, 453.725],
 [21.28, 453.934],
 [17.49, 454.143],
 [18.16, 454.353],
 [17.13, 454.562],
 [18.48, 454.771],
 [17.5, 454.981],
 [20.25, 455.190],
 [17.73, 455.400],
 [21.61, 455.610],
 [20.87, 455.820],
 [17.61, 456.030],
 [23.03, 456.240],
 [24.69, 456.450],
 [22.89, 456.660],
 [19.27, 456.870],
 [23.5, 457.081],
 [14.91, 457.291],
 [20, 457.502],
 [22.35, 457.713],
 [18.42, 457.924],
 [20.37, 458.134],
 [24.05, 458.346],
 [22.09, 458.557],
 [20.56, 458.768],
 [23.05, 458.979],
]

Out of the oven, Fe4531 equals 0.39 nm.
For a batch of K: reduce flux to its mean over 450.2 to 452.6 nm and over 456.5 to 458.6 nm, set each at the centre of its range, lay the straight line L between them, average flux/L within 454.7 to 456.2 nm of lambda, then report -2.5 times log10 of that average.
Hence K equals 0.11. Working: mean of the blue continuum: 22.3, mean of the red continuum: 20.8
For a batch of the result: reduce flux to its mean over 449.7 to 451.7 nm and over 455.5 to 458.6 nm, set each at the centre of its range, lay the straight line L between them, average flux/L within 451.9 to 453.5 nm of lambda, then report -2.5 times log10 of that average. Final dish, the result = 0.07 mag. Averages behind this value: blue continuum 22.5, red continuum 21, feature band 20.6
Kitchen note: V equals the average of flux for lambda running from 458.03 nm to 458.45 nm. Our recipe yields 22.2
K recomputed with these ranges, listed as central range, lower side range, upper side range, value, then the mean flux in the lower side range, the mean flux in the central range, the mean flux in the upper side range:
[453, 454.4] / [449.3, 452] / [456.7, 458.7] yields 0.053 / 21.8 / 20.3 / 20.6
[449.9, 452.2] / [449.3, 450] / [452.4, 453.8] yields -0.114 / 19.9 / 22.4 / 20.5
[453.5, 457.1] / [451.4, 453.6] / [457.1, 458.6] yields 0.040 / 21.3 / 20.1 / 20.4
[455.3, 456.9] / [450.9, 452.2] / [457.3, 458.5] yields 0.016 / 23.4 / 21.1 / 20.6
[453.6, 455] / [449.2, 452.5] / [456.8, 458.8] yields 0.132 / 21.7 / 18.7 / 20.6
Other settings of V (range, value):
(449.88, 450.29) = 21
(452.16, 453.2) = 20.2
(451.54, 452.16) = 22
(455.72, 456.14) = 19.3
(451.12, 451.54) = 23.4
